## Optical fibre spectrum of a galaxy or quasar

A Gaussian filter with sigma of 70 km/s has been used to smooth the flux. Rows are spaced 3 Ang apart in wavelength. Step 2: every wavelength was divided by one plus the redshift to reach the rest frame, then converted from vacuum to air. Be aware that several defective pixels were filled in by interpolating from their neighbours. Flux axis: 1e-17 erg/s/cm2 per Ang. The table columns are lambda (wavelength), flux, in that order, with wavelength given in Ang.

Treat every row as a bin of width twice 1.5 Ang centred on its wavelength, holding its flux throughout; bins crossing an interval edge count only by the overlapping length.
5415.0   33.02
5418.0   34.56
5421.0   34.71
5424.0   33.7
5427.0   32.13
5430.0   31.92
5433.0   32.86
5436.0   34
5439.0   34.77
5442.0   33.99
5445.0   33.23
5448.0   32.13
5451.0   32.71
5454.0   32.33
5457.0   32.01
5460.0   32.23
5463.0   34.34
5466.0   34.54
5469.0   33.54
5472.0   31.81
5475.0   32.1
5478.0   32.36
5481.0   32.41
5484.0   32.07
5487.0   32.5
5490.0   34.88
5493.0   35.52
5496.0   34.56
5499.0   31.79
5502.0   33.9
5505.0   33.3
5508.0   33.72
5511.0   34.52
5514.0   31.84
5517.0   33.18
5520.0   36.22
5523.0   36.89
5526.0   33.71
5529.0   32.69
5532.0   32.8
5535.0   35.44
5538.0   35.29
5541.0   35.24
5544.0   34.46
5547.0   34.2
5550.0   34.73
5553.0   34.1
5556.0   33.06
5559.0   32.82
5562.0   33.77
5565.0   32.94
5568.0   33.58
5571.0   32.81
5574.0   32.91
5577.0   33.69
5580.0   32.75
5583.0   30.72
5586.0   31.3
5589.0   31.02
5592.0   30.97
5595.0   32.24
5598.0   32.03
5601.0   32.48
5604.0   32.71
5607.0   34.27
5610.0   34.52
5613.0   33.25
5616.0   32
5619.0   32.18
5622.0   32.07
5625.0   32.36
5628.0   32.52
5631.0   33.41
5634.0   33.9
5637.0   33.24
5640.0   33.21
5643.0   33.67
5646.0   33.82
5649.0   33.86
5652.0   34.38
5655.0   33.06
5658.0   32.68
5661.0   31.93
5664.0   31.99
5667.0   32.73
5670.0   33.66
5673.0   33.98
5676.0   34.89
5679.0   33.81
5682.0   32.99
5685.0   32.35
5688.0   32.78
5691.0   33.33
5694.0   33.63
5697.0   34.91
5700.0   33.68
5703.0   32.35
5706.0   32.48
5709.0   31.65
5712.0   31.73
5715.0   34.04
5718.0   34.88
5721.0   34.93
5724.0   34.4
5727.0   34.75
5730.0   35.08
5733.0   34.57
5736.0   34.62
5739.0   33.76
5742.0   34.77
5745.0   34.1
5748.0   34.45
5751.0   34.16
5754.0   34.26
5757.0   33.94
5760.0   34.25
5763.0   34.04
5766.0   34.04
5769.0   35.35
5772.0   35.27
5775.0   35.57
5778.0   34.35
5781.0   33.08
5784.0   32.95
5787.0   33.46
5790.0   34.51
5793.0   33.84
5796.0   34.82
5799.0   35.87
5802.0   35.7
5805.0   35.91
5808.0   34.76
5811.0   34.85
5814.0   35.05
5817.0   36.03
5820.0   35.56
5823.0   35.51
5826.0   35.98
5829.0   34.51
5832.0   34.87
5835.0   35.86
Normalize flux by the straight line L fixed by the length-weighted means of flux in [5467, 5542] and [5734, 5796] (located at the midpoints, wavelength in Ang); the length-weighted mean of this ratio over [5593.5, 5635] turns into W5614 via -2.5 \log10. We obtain 0.035 mag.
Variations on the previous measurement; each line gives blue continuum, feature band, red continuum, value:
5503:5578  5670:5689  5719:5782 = 0.025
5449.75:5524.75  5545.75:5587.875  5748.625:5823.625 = 0.022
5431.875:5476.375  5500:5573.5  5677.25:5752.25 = -0.020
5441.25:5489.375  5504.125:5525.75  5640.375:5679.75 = -0.042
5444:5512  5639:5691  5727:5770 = 0.023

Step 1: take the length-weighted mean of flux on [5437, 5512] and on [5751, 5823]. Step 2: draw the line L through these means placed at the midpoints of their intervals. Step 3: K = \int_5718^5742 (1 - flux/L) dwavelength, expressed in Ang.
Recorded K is -0.1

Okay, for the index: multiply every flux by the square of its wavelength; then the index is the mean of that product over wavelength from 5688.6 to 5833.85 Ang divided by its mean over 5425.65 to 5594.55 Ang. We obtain 1.13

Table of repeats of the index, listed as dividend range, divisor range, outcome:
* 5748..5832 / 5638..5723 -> 1.08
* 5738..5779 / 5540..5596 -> 1.12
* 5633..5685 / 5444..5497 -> 1.08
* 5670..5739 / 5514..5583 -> 1.05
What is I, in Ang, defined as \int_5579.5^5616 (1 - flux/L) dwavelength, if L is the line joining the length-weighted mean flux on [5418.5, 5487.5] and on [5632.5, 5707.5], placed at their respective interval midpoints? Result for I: 1.0 Ang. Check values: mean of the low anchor 33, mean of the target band 32.3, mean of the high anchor 33.3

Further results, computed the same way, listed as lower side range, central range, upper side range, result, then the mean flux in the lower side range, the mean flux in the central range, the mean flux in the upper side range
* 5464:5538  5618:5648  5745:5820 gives 0.90 Ang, 33.6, 33.1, 34.6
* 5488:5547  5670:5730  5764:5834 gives 1.79 Ang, 34.2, 33.6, 34.9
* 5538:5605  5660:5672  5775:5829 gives 0.39 Ang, 33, 32.7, 34.8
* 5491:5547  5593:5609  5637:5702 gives 0.47 Ang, 34.2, 32.7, 33.4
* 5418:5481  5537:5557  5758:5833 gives -0.53 Ang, 33.1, 34.5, 34.8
